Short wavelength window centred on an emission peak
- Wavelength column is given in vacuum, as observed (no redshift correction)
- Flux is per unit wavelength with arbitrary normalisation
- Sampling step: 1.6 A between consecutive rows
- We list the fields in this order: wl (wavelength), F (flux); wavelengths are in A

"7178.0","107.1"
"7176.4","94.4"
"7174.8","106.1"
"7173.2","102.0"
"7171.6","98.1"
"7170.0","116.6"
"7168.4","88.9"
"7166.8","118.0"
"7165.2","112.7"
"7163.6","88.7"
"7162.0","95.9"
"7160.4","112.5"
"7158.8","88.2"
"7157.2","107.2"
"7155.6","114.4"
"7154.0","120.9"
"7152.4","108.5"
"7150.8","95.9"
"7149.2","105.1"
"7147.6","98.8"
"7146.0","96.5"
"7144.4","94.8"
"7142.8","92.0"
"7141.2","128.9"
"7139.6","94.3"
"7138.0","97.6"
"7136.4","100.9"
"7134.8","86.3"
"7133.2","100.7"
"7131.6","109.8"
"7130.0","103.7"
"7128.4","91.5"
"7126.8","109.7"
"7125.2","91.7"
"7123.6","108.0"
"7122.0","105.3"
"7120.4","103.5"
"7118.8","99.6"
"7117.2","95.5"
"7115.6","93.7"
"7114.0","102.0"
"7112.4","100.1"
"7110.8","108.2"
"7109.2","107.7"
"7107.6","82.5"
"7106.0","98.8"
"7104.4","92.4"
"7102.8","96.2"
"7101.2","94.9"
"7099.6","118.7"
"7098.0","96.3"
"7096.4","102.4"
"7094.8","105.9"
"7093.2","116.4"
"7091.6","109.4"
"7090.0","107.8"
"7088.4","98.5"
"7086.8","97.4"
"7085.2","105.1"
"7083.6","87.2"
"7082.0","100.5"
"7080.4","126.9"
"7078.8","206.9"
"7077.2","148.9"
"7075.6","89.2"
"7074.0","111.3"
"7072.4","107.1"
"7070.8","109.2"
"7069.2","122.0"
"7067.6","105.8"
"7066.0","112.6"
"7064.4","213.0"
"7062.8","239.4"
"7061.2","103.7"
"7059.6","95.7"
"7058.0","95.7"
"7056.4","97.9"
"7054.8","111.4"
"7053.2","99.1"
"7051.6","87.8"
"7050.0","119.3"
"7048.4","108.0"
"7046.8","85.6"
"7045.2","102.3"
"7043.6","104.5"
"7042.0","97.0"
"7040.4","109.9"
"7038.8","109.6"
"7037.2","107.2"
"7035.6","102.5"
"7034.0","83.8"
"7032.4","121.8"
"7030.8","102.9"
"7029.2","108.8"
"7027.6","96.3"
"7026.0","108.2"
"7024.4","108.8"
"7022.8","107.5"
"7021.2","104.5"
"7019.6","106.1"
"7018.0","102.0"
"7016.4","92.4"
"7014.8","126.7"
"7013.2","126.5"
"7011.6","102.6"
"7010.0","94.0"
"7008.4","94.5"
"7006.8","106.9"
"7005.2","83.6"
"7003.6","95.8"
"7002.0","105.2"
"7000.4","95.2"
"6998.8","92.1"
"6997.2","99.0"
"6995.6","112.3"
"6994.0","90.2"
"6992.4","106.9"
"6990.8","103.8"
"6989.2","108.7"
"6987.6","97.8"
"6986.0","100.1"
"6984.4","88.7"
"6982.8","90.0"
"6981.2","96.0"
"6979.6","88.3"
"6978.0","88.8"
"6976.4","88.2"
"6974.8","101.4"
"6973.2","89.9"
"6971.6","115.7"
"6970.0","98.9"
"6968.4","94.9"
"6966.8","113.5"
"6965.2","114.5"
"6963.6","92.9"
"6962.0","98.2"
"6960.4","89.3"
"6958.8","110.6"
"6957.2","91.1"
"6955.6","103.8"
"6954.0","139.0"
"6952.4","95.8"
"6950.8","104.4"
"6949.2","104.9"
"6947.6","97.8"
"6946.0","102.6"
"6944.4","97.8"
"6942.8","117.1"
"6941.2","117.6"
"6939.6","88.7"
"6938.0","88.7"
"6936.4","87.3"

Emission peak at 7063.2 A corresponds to [S II] 6716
